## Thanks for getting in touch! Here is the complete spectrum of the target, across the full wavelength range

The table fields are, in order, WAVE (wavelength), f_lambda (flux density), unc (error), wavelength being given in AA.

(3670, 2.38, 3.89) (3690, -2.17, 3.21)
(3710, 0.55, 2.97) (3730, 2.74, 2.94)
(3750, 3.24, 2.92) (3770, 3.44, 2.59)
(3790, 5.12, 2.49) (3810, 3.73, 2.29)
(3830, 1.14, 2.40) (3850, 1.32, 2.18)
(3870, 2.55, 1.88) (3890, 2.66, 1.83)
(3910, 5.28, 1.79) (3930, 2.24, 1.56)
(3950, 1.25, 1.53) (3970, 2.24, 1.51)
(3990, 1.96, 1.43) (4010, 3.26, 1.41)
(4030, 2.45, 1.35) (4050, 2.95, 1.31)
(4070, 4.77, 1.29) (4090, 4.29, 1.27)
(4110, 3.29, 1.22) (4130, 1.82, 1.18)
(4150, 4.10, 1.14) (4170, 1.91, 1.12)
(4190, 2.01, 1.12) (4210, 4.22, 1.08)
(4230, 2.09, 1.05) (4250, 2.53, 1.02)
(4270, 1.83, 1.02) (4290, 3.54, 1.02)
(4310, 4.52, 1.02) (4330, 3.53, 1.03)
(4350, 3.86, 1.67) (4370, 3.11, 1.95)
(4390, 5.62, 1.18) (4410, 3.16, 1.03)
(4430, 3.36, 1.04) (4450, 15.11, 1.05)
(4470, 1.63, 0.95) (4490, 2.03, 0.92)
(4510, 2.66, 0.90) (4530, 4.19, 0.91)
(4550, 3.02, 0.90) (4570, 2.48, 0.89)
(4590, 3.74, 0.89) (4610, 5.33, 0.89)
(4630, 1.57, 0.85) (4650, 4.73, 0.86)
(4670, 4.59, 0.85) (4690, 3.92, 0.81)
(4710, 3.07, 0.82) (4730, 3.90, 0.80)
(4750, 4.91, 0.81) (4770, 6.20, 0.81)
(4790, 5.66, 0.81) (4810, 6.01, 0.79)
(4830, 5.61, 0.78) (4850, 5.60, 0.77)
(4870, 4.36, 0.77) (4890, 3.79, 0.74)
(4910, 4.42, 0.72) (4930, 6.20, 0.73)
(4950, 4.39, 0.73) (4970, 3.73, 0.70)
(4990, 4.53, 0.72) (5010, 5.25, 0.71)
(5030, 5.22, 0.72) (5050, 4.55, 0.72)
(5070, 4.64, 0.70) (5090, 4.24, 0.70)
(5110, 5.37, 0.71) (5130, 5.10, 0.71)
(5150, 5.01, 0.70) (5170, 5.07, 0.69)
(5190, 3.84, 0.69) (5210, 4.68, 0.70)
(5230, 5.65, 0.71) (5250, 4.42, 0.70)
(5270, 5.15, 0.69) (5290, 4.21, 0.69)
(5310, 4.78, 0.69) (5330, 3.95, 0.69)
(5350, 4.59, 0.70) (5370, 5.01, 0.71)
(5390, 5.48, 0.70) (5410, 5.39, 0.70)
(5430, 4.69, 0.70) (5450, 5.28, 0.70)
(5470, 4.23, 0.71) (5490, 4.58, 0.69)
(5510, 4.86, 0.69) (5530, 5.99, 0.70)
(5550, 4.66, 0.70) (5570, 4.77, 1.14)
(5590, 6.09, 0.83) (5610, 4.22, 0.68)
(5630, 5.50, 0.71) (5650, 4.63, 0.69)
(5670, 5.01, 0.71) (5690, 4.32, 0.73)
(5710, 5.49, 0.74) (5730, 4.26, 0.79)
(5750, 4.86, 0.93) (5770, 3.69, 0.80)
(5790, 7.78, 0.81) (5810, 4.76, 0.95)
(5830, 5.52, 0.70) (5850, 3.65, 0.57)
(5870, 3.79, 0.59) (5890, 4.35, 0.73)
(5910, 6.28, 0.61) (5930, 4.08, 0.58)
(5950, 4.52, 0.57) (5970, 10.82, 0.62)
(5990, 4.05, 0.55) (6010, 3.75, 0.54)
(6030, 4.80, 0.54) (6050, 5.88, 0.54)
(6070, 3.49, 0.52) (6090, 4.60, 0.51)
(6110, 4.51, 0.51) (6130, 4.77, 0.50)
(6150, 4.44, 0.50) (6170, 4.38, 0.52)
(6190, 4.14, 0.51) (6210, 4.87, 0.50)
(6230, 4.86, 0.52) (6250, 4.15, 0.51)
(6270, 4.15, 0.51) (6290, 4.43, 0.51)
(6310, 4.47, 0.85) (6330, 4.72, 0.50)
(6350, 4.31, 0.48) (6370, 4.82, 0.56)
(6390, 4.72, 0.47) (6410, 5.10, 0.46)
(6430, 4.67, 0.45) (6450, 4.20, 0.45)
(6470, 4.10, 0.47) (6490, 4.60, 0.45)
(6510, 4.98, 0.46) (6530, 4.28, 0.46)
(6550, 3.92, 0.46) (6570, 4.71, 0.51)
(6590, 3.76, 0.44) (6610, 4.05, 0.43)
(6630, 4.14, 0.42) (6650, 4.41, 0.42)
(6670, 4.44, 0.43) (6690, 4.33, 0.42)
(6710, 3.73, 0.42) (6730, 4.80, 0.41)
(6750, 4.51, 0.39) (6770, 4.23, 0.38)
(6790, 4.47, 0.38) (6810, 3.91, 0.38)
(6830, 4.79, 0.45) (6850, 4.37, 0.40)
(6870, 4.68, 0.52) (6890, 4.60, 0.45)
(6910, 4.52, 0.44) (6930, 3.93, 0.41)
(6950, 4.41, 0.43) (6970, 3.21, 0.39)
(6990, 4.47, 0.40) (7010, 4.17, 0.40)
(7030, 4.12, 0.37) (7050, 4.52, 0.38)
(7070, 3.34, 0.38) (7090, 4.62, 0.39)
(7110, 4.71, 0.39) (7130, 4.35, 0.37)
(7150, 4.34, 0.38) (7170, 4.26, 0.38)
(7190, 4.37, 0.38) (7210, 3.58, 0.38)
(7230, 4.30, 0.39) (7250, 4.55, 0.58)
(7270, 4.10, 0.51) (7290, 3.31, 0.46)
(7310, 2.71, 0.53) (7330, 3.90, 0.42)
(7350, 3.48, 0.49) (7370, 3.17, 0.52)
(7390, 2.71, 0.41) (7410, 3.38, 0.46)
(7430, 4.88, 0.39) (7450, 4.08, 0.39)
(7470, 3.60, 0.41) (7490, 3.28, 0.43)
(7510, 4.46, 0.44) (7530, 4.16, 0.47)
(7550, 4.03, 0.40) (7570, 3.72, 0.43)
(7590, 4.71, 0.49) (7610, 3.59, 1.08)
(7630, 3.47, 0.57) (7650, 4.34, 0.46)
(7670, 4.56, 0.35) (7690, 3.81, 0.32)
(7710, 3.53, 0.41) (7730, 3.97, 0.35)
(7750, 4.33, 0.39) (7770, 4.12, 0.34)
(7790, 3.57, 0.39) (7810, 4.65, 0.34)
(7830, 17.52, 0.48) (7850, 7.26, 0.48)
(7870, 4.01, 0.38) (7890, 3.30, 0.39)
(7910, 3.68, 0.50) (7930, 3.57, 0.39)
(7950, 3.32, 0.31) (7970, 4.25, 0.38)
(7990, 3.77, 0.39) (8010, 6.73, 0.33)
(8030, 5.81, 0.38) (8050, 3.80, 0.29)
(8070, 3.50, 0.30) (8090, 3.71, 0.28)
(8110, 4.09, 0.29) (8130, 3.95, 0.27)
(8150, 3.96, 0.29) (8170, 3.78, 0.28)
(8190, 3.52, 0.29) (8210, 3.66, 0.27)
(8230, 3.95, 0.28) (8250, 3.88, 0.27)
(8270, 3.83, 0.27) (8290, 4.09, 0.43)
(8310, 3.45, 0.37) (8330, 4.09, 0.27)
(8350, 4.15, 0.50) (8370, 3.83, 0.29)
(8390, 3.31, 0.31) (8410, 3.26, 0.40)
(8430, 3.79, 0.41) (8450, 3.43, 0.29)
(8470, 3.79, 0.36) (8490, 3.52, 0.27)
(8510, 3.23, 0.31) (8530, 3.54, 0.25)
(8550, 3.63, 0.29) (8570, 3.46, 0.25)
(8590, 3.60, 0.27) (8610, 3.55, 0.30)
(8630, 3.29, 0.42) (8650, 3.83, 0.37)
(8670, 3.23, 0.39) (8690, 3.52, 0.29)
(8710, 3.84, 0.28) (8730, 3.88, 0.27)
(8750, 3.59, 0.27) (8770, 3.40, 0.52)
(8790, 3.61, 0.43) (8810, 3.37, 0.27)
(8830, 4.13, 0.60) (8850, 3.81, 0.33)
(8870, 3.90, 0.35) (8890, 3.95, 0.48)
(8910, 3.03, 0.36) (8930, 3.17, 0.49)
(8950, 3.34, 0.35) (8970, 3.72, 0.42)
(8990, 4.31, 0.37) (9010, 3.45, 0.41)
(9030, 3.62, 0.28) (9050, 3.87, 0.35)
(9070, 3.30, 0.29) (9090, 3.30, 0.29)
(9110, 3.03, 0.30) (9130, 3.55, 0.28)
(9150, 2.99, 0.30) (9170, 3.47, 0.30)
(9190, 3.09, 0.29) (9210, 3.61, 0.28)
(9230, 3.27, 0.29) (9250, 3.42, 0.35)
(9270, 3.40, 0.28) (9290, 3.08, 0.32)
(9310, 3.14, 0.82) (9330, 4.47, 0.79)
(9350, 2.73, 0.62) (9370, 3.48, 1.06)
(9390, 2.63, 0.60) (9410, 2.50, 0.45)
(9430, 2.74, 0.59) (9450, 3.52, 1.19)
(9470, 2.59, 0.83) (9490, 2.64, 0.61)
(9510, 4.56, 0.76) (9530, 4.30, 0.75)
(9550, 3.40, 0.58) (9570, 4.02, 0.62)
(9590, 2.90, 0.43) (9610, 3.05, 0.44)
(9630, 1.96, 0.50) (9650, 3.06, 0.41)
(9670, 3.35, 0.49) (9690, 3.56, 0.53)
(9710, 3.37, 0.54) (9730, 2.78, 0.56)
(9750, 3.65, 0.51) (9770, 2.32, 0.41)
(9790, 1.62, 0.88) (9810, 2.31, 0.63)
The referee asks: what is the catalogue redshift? 0.192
